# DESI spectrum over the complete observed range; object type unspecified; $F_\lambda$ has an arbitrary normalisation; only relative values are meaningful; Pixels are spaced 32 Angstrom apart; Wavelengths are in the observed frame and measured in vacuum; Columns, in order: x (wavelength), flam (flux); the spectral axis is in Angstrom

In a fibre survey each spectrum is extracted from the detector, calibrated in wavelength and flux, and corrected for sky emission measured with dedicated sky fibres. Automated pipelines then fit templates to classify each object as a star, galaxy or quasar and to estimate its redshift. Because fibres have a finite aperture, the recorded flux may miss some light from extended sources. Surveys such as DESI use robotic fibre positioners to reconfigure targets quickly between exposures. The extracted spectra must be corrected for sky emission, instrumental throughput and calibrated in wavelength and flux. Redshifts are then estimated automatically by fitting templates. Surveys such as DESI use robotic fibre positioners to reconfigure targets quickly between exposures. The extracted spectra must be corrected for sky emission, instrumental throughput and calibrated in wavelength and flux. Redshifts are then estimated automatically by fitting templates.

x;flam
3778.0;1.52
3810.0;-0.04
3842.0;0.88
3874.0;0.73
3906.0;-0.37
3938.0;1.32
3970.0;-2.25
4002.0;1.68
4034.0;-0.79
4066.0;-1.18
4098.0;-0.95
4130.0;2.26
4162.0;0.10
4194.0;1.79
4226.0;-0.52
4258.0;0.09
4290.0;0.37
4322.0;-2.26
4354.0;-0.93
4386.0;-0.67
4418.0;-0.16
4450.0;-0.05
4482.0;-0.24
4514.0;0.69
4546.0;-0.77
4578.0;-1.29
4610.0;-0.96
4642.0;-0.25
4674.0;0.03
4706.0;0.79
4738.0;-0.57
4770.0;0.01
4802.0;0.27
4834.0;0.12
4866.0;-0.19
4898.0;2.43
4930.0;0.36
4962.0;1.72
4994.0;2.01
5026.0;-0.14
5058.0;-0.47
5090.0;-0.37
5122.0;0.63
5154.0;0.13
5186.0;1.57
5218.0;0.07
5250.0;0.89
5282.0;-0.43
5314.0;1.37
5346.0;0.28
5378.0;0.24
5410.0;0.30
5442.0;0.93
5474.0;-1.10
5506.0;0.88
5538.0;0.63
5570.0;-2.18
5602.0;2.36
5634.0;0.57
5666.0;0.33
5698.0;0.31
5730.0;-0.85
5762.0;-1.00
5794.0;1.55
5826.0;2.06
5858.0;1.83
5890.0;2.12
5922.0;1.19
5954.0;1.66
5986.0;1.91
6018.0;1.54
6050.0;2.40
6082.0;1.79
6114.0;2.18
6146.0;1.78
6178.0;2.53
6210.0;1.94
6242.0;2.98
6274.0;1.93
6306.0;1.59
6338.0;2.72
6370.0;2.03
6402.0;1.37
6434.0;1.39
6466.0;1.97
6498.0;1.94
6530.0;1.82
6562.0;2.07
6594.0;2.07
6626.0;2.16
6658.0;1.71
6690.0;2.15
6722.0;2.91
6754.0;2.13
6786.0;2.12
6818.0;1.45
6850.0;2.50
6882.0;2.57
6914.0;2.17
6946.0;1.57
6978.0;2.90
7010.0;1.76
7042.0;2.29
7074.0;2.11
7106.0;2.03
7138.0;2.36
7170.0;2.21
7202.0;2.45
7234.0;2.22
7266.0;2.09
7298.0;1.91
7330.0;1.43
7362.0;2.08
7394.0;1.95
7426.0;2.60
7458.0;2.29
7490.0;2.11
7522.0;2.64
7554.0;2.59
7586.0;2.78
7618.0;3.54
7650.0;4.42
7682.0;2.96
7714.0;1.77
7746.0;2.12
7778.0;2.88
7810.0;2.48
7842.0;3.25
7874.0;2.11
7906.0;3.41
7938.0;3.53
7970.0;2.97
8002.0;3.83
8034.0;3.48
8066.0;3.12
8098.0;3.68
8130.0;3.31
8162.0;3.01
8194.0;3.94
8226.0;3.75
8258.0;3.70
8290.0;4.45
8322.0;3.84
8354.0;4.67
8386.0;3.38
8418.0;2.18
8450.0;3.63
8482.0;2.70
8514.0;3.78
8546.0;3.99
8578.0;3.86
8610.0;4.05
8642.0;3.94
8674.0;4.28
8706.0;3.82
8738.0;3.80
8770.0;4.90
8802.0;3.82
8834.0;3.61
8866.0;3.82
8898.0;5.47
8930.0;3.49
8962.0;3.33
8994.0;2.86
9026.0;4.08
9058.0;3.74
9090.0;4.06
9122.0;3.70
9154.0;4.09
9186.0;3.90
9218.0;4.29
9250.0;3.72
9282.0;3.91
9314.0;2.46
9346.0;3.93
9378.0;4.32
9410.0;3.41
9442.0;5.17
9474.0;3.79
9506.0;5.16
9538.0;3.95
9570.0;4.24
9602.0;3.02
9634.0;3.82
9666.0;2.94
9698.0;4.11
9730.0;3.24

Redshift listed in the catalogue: 1.05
